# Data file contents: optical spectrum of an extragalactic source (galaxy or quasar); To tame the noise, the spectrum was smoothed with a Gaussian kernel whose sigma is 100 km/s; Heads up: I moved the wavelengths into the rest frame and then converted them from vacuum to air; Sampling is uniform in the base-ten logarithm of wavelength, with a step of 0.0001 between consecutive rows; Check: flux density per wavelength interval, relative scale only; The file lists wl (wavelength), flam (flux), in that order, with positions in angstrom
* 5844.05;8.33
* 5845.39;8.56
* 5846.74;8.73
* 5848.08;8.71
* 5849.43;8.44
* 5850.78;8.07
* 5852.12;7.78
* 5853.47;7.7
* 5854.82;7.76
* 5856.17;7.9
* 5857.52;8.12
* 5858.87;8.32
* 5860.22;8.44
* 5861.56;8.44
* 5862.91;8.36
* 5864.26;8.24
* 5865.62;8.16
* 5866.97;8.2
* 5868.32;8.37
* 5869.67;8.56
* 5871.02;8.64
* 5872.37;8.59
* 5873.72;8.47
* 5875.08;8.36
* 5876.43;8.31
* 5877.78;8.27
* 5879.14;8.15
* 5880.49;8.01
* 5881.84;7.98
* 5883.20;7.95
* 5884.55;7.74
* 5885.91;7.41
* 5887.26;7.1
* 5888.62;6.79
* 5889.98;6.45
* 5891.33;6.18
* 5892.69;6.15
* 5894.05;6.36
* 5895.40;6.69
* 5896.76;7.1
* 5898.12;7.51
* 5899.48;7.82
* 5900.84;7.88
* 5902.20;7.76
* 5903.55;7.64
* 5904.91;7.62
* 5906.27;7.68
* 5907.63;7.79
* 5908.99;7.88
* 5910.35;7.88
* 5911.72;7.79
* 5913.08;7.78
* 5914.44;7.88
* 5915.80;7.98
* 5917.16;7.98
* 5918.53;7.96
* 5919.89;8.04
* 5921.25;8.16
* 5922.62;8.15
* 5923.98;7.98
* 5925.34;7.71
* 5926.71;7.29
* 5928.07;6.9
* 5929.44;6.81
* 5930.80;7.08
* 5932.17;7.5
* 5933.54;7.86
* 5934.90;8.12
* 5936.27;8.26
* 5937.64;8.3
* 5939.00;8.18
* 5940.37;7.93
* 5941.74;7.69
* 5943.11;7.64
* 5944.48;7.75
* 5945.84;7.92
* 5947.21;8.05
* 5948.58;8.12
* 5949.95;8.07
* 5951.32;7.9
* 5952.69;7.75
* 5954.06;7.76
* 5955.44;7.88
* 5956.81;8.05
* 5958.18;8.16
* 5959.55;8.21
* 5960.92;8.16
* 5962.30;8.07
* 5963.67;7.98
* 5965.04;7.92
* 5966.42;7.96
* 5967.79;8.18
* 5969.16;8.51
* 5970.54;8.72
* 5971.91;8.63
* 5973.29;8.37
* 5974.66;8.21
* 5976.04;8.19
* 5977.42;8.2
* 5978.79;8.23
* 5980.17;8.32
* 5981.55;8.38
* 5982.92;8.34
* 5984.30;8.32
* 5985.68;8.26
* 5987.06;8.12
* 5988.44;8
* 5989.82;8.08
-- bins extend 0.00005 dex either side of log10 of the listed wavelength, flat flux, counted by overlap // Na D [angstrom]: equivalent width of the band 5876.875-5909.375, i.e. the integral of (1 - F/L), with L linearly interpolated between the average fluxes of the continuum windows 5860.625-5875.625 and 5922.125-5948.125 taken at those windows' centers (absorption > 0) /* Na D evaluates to 3.0 angstrom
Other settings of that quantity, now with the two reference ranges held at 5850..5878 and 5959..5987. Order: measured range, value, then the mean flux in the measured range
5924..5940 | 1.1 angstrom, 7.66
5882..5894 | 1.8 angstrom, 6.98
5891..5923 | 2.6 angstrom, 7.58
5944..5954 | 0.4 angstrom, 7.94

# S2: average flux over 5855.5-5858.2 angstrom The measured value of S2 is 8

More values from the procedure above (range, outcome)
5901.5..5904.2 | 7.72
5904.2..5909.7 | 7.74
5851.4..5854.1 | 7.76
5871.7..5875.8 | 8.47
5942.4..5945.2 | 7.71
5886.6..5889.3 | 6.93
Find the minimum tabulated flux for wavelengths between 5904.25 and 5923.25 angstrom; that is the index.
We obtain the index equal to 7.62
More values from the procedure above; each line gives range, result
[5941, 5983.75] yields 7.64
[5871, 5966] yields 6.15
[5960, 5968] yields 7.92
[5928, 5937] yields 6.81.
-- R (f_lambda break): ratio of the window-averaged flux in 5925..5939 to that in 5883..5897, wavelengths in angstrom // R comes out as 1.1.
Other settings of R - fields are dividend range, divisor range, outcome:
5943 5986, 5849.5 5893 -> 1.03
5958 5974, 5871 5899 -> 1.10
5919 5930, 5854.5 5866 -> 0.93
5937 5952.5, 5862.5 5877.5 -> 0.95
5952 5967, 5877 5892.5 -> 1.08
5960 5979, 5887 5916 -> 1.12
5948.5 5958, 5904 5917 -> 1.01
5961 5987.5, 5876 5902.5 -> 1.12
